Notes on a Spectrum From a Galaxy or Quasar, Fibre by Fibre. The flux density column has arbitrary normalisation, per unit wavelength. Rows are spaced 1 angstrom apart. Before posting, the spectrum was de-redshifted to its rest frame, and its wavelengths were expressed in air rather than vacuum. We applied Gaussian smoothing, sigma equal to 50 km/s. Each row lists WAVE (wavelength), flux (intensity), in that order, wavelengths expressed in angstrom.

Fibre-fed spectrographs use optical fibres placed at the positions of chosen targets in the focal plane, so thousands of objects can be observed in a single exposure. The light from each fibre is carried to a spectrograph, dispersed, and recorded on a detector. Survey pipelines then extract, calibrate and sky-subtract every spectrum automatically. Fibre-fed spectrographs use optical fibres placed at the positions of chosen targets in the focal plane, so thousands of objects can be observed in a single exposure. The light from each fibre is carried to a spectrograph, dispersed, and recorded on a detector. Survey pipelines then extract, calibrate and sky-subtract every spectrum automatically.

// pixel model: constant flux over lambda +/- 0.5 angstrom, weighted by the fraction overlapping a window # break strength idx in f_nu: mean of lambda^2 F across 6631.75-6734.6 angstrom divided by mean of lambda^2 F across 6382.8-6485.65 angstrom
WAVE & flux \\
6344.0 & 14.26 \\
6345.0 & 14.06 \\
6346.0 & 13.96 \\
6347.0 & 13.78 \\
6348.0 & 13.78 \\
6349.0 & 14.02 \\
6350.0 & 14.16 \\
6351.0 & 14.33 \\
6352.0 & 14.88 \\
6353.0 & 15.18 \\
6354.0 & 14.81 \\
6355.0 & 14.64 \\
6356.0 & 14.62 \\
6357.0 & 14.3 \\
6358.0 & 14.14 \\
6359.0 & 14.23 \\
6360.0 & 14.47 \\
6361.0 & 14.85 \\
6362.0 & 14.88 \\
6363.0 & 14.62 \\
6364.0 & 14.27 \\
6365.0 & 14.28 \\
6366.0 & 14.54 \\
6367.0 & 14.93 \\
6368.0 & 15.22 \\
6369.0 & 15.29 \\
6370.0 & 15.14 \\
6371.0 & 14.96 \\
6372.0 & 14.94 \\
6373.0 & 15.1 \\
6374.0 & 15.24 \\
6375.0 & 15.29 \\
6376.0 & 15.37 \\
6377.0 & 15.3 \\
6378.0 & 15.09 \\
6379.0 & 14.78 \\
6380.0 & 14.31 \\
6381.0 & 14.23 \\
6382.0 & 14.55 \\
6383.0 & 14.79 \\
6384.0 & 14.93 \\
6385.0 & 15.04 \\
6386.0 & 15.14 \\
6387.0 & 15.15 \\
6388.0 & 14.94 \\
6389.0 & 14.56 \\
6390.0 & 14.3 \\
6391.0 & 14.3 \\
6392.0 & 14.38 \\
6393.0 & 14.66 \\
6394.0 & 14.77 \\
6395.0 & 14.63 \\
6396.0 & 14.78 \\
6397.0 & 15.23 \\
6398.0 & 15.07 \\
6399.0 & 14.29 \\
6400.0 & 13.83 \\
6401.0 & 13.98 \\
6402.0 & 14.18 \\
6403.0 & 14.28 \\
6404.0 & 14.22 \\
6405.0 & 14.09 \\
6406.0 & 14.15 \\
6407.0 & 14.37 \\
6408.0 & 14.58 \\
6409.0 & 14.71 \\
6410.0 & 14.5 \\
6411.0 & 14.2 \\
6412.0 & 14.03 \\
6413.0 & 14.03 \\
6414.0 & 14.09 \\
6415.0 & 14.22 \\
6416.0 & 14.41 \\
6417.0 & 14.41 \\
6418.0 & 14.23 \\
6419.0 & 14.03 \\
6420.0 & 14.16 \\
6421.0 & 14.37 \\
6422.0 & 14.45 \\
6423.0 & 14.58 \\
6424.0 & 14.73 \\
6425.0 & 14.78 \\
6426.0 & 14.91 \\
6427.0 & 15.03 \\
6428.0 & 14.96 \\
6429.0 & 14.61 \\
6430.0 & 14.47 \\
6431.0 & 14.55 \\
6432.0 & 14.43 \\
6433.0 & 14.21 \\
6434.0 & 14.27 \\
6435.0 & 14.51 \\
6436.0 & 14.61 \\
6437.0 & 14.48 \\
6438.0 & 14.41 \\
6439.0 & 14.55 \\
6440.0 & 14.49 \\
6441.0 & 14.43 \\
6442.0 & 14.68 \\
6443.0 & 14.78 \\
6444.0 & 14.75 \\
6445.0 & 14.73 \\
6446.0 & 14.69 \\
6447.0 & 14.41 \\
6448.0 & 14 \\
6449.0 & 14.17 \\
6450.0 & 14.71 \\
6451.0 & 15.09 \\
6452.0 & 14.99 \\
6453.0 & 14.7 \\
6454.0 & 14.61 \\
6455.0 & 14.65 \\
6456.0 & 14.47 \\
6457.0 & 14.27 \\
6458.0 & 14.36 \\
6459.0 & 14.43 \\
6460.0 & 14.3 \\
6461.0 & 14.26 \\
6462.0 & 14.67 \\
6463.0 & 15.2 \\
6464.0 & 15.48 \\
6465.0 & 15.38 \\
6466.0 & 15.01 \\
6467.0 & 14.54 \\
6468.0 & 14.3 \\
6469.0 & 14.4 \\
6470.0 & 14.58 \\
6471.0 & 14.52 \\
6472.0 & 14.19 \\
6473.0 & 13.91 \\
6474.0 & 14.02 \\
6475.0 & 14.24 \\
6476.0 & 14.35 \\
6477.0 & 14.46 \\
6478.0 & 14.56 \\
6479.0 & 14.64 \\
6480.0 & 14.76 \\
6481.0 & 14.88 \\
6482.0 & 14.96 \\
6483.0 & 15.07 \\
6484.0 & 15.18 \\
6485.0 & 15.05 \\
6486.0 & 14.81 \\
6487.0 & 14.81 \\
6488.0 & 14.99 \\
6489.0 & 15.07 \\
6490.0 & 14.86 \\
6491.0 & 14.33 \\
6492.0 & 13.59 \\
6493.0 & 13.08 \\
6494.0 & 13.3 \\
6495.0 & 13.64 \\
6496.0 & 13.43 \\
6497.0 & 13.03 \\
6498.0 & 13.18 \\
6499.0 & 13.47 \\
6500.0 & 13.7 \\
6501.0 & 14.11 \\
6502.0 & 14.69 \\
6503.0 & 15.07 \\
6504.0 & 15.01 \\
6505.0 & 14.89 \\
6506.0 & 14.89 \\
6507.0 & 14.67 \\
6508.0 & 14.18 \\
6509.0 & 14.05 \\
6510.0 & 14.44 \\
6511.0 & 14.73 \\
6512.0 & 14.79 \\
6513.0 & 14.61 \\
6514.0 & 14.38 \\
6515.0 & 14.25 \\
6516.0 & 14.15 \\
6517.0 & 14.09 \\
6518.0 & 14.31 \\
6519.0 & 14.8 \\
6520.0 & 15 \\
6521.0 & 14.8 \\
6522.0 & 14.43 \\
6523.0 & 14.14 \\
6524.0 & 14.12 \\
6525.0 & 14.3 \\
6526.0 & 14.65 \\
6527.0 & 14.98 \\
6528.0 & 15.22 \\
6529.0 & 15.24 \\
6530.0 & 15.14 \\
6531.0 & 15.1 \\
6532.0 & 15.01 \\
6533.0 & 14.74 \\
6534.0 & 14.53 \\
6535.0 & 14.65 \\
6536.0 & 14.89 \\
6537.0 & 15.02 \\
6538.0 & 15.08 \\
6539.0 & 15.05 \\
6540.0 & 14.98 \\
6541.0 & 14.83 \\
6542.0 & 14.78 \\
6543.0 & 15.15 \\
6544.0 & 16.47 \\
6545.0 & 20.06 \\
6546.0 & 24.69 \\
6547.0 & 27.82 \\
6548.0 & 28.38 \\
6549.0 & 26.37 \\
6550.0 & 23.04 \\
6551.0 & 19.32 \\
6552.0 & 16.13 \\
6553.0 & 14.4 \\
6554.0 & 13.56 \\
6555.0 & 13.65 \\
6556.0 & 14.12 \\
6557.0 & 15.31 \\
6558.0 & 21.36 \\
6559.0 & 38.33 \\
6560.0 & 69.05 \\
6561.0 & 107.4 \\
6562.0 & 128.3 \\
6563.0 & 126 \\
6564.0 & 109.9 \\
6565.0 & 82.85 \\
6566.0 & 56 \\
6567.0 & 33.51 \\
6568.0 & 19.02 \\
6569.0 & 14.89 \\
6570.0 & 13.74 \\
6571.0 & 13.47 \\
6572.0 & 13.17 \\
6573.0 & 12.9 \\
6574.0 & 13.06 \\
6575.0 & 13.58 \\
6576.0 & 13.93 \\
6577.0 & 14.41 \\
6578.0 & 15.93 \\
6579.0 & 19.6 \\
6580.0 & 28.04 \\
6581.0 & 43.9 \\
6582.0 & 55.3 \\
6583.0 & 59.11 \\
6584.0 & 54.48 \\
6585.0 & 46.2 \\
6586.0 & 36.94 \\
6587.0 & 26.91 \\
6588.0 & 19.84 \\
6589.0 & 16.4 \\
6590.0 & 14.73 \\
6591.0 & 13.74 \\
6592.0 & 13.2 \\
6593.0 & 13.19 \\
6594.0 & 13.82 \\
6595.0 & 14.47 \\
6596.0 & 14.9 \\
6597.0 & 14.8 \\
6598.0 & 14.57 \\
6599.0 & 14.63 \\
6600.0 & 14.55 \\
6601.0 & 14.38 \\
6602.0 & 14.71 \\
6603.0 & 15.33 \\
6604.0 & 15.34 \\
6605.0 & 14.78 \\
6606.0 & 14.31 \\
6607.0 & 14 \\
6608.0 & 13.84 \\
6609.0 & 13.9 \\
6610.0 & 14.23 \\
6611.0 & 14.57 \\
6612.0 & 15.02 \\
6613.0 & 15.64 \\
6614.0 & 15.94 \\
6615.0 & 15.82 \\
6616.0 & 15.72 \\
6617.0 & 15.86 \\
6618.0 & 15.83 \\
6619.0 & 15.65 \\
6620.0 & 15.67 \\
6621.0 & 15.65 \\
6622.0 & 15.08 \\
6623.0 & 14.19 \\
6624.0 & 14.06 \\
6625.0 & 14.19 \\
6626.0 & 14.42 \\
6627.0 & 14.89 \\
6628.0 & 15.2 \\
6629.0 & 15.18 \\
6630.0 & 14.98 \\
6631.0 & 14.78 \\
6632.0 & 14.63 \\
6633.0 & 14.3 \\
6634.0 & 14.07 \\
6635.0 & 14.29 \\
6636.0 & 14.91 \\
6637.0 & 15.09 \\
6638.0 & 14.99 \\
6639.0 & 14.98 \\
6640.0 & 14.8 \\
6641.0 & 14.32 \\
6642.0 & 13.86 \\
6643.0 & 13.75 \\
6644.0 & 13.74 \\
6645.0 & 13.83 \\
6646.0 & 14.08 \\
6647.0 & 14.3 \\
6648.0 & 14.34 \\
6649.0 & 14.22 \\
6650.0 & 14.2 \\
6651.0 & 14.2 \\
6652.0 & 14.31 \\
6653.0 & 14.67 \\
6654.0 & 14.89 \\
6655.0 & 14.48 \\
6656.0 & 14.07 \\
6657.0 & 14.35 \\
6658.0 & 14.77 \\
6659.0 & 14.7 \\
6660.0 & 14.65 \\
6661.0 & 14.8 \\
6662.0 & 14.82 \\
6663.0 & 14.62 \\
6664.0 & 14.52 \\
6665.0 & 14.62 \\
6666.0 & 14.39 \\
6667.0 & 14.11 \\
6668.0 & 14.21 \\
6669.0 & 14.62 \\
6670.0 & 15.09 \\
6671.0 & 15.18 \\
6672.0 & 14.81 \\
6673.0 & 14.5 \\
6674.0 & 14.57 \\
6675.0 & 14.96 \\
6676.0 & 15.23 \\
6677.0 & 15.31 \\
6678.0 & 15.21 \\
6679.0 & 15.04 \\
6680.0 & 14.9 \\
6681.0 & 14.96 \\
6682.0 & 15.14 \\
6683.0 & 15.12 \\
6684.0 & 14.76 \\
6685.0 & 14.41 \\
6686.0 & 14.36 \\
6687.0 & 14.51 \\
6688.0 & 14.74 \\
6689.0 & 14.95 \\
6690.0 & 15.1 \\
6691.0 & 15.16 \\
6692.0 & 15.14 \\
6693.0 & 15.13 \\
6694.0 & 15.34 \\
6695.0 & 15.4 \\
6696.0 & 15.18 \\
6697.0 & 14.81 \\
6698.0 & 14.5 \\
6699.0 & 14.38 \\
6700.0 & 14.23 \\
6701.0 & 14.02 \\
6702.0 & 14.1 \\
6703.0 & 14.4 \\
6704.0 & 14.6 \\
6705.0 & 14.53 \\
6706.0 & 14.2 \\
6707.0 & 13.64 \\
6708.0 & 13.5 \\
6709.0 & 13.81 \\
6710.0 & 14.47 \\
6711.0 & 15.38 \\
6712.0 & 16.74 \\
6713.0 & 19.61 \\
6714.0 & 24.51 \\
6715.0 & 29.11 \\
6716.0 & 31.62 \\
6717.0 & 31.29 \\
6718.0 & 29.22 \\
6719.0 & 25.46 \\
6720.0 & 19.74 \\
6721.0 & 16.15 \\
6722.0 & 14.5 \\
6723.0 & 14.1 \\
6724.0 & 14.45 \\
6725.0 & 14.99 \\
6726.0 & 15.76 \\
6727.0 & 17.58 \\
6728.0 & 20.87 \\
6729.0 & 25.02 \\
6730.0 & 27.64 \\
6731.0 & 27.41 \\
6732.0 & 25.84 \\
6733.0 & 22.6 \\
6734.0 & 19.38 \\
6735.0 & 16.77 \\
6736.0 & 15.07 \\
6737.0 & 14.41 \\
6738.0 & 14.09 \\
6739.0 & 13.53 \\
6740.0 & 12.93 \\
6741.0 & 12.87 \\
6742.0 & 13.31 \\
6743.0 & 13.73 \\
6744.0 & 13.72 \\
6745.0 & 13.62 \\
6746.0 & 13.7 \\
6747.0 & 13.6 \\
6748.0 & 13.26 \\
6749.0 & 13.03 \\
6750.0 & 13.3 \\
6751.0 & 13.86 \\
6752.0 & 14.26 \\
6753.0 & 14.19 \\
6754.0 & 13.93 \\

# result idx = 1.20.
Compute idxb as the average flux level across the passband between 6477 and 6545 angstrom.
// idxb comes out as 14.6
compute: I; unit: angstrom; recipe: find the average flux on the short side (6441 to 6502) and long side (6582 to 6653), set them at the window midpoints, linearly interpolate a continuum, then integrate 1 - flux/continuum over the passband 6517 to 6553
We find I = -2.5 angstrom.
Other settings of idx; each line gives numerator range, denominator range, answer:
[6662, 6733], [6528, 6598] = 0.63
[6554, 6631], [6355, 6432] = 1.88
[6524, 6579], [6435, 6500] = 1.94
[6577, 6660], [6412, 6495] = 1.27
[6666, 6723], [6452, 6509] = 1.21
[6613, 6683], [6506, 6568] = 0.59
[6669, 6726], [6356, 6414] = 1.23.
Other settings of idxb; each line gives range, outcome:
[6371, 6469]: 14.6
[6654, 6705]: 14.7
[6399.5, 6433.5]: 14.4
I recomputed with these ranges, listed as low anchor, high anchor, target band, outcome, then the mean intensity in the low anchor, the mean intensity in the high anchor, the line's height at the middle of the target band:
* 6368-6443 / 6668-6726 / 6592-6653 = 4.9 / 14.6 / 16.4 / 15.9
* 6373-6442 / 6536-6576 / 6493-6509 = 7.2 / 14.6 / 32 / 25.5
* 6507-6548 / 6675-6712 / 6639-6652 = 0.7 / 15.6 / 14.7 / 15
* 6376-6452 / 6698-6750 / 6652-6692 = 5.3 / 14.5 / 17.5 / 17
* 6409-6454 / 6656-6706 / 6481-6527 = 0.6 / 14.5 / 14.7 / 14.6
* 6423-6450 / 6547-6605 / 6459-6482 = 4.8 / 14.6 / 30.3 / 18.4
